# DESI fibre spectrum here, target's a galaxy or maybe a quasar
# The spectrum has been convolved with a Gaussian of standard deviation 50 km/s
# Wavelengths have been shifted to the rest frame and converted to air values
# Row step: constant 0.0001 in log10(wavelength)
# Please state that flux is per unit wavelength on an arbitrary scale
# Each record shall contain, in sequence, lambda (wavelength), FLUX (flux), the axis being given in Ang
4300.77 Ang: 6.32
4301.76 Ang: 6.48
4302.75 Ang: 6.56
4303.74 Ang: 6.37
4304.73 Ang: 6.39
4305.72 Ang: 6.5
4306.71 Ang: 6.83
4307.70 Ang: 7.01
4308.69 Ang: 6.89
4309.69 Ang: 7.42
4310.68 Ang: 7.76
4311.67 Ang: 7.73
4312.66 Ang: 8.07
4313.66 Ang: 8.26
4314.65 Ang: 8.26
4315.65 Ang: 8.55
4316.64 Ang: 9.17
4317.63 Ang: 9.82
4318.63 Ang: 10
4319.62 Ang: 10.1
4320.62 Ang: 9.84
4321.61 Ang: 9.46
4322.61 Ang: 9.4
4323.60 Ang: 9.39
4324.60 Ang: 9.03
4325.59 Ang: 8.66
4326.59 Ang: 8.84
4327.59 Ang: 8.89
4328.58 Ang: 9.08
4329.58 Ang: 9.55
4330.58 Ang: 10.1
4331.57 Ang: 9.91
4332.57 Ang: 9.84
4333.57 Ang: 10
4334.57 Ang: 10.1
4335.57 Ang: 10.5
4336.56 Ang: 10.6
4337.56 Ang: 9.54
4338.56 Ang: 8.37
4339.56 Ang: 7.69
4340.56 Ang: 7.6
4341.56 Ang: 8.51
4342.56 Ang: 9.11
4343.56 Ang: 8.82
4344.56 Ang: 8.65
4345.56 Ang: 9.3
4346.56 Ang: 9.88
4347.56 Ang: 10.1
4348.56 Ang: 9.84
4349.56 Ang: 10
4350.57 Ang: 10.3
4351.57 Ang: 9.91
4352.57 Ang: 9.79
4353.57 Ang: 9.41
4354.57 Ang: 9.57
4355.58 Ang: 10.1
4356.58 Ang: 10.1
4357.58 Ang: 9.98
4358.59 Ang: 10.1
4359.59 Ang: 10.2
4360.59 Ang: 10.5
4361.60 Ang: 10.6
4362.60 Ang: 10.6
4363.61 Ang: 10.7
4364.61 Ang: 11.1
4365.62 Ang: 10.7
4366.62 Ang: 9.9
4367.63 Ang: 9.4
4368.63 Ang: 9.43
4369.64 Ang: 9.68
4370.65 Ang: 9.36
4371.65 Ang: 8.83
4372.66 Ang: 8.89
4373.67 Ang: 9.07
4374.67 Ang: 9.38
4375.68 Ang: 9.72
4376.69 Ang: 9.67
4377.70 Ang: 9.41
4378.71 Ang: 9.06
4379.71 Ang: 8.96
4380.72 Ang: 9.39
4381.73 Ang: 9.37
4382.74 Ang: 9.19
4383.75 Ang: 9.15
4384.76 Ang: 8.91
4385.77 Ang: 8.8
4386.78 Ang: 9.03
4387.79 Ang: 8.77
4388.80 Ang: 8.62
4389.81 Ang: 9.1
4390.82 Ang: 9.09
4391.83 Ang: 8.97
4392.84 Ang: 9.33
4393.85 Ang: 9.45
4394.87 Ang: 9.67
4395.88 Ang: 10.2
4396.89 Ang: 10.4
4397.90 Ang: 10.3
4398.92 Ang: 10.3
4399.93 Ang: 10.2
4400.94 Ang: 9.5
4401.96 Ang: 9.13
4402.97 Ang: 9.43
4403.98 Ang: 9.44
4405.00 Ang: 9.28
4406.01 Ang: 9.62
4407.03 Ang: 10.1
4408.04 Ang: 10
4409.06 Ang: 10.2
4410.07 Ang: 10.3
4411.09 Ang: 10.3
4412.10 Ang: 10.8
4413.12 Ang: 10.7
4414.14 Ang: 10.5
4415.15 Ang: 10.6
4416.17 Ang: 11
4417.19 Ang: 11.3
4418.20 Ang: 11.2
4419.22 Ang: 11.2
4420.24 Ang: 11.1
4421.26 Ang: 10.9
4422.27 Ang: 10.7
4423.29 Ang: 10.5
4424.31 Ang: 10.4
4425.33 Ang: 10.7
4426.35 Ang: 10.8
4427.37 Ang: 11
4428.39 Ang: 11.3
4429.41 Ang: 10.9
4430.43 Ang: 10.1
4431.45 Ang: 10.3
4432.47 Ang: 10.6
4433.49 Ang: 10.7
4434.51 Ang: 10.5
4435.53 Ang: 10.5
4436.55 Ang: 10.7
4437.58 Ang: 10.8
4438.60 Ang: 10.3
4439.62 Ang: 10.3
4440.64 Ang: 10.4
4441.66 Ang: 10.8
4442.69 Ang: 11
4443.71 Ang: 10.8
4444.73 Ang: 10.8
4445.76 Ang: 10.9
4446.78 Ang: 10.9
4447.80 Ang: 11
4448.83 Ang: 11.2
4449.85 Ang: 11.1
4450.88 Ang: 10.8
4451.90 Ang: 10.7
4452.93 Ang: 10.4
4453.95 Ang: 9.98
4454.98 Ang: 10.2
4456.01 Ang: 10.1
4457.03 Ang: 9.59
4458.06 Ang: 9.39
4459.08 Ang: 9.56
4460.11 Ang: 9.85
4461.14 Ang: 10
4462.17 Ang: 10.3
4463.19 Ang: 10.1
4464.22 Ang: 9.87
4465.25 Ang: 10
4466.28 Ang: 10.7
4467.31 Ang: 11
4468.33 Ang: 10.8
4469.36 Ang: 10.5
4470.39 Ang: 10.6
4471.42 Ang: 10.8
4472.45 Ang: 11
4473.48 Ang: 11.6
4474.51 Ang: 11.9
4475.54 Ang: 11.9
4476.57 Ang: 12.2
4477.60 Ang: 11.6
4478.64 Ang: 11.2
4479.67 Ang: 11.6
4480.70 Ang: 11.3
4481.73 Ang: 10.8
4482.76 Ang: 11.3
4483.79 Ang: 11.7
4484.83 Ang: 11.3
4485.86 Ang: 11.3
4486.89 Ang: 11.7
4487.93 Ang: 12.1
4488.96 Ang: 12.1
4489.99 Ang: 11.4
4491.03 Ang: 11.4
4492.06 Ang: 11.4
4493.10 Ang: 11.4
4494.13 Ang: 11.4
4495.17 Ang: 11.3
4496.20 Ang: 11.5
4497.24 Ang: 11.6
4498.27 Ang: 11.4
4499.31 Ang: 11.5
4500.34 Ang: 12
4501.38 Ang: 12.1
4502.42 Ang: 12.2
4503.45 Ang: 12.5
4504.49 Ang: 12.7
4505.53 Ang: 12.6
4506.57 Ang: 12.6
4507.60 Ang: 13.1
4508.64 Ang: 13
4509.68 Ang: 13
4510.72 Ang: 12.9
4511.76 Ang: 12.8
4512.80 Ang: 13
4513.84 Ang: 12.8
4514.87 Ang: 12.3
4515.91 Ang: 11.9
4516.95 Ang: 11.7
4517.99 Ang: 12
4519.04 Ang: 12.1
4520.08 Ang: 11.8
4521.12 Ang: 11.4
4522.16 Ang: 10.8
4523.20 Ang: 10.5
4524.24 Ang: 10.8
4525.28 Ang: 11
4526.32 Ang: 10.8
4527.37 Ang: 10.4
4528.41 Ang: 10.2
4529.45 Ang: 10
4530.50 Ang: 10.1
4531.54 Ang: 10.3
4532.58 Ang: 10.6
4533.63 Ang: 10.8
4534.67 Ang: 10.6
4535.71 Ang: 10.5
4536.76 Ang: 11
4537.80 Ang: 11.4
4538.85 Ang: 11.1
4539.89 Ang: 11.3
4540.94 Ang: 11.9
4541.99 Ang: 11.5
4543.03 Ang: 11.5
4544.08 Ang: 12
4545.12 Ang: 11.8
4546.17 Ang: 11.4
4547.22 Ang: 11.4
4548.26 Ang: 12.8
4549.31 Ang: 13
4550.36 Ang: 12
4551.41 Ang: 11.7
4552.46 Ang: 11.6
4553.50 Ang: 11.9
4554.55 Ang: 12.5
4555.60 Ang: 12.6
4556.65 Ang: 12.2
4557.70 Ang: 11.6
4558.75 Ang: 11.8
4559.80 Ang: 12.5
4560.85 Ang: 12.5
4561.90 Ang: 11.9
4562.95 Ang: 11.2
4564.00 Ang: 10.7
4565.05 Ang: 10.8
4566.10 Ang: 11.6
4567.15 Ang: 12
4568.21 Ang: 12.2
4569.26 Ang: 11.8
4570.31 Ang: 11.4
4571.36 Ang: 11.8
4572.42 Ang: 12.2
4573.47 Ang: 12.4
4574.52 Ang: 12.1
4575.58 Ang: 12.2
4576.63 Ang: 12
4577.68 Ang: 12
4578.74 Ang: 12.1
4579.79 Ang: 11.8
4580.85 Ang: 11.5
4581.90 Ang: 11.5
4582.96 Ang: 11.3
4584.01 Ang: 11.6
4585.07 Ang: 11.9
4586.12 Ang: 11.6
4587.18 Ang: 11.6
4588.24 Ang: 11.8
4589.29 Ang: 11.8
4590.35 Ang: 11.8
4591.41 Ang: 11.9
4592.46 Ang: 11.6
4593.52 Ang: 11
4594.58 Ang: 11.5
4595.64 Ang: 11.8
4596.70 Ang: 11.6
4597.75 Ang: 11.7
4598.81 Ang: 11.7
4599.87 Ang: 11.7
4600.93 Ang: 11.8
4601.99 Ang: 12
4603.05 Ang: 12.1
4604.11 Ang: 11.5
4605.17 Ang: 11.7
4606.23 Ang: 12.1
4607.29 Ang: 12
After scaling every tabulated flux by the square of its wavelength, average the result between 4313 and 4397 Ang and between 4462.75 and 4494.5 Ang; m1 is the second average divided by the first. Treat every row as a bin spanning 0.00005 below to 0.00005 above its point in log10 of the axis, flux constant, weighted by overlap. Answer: 1.3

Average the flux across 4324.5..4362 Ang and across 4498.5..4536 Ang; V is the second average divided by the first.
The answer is 1.22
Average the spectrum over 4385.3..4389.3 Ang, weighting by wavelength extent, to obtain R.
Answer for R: 8.81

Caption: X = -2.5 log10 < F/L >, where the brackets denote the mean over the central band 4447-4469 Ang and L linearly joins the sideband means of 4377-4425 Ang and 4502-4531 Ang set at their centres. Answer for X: 0.05 mag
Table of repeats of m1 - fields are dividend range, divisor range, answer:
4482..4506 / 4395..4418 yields 1.20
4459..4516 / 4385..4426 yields 1.20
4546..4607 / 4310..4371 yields 1.38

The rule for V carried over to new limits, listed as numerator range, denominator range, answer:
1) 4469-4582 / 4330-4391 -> 1.22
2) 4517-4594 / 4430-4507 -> 1.05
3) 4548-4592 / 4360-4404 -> 1.24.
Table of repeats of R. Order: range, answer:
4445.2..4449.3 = 11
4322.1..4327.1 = 9.05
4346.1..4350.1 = 9.95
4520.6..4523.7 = 10.9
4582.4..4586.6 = 11.6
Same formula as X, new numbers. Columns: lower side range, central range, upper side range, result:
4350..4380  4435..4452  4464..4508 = 0.02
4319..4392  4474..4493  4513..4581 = -0.06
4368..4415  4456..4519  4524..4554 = -0.08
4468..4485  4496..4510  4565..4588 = -0.08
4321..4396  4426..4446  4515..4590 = -0.04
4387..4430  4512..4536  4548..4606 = 0.01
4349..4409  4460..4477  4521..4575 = -0.02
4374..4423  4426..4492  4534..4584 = -0.03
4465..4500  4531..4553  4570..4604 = 0.01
